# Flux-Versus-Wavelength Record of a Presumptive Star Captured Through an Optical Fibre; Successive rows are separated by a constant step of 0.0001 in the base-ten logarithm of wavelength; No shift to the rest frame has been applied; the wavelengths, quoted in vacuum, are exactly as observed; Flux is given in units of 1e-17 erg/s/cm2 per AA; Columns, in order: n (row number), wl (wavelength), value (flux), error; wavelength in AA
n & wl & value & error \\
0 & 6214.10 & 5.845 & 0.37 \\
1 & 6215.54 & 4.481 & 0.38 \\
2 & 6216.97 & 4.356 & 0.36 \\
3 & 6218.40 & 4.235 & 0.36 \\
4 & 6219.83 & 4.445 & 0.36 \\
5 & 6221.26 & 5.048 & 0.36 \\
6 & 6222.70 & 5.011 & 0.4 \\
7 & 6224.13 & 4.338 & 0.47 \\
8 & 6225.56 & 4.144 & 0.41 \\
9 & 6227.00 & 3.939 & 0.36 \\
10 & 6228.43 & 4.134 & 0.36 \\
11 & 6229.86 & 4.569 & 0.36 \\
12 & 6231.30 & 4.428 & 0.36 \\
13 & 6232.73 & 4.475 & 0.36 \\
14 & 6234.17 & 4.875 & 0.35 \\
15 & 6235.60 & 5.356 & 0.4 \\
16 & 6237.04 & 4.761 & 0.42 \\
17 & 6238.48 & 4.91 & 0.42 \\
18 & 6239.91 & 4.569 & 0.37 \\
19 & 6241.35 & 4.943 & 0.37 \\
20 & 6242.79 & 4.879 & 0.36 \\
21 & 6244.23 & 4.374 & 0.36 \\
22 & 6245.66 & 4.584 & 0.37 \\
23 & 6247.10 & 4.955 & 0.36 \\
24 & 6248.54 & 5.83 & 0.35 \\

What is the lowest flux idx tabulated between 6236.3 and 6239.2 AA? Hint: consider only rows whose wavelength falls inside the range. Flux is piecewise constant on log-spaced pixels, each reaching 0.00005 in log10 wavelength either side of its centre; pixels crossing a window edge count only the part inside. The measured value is 4.761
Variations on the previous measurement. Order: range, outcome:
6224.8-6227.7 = 3.939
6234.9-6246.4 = 4.374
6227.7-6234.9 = 4.134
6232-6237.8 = 4.475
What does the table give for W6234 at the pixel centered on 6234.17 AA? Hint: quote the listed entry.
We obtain 4.875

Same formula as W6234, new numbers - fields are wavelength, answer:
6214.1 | 5.845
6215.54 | 4.481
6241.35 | 4.943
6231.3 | 4.428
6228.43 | 4.134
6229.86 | 4.569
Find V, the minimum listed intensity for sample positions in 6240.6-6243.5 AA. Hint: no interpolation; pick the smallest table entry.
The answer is 4.879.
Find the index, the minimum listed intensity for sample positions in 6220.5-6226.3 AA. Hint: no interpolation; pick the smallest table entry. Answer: 4.144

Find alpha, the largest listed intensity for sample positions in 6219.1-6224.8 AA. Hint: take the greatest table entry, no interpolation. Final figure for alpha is 5.048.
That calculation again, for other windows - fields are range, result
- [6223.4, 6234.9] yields 4.875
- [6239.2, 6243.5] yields 4.943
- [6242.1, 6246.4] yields 4.879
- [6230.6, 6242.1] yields 5.356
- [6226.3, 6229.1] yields 4.134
